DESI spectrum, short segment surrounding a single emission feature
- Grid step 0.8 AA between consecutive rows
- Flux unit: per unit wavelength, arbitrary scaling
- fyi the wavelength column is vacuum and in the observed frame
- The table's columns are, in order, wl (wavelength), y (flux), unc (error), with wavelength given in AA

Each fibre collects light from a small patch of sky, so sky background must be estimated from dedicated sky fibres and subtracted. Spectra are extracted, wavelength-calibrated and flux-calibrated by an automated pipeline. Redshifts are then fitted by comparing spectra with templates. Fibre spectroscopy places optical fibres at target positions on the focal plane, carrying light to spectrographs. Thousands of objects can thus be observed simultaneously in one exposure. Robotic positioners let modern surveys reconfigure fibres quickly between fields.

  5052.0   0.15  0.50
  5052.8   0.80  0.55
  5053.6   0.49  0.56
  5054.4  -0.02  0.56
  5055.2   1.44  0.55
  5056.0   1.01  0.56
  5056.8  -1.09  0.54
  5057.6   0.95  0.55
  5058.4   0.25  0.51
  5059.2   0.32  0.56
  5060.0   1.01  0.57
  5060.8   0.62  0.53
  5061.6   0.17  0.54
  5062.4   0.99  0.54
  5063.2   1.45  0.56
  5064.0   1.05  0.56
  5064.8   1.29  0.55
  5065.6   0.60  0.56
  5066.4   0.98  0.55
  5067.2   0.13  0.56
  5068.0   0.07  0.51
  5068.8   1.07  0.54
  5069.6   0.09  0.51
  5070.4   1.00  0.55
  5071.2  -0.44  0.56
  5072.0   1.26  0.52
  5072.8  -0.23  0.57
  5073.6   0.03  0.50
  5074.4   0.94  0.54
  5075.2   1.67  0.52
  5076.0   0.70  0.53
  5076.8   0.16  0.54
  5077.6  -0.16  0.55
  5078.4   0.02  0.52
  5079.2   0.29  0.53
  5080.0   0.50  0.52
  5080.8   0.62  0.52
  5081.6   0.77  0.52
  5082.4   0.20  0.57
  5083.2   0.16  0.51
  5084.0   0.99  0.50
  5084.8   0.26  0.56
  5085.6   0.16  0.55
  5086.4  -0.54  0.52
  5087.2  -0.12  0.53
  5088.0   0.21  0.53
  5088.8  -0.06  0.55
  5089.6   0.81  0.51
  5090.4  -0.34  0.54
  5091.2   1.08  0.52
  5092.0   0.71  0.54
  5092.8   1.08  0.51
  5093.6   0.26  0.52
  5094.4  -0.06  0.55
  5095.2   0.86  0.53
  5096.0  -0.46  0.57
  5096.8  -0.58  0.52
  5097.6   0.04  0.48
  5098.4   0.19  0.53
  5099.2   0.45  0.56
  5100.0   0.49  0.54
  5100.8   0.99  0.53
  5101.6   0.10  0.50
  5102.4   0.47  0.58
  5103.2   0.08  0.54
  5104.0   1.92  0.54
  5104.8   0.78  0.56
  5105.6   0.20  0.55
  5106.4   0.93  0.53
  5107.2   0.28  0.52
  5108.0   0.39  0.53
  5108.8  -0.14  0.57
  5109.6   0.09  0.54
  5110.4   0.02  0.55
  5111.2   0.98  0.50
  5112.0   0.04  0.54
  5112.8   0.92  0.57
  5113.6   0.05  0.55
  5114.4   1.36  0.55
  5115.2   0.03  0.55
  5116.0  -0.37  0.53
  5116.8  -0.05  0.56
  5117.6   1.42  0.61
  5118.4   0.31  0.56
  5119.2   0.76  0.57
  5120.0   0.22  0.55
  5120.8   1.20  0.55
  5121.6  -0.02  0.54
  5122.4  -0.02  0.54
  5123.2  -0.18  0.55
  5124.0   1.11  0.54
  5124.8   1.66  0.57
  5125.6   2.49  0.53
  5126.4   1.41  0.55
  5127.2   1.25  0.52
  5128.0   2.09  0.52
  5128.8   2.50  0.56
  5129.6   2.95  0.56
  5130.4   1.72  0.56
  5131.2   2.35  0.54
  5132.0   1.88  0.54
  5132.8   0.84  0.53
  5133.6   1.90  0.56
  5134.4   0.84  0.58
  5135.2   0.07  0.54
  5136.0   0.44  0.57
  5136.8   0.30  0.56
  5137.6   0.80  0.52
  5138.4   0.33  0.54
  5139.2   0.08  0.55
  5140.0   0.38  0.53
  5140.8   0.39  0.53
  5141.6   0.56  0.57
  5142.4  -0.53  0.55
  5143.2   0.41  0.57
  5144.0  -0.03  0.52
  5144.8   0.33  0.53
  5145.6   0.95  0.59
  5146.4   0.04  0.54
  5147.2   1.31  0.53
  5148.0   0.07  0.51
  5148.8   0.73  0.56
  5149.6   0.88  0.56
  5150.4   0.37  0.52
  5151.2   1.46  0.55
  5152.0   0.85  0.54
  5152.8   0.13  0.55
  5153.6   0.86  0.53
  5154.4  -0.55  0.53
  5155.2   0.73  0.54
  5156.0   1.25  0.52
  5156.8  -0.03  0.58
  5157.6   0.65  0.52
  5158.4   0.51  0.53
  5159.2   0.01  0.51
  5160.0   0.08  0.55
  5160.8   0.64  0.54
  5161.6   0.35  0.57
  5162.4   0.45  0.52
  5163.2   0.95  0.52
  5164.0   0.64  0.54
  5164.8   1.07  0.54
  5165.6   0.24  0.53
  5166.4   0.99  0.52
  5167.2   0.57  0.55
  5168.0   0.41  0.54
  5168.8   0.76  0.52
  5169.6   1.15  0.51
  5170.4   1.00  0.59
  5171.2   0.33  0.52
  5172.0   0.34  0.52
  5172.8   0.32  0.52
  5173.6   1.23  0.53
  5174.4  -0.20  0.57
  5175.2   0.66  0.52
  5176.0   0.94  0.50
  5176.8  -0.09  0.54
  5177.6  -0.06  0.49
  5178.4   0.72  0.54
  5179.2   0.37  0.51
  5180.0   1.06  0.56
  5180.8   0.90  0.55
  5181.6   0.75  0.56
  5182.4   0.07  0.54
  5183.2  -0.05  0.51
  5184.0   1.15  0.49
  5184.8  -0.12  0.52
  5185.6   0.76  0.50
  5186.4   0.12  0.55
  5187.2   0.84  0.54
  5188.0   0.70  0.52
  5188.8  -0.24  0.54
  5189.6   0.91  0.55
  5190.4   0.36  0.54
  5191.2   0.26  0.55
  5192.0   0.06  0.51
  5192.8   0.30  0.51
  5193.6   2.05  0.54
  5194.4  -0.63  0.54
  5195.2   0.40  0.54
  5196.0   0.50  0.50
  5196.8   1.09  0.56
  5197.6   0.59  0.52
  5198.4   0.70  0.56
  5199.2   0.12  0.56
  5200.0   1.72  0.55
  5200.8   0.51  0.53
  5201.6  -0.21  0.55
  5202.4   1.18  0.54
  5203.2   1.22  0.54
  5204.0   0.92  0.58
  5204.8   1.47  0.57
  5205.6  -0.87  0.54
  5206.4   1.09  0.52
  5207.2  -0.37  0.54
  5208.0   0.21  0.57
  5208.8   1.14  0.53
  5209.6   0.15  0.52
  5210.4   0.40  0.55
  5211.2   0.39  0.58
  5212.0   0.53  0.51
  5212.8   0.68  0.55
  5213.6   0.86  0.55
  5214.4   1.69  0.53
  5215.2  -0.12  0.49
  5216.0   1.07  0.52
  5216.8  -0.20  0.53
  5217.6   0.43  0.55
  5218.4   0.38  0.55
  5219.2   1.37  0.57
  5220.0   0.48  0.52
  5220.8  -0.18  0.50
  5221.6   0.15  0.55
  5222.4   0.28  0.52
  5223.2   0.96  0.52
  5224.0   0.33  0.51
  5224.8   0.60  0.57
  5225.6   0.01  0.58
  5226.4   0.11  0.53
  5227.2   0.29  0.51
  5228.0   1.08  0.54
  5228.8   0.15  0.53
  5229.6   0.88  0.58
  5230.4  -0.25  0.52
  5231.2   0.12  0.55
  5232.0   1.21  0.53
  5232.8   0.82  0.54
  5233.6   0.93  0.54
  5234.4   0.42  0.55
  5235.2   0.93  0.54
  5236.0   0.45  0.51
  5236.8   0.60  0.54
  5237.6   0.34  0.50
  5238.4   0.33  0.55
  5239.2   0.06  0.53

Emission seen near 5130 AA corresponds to [O II]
